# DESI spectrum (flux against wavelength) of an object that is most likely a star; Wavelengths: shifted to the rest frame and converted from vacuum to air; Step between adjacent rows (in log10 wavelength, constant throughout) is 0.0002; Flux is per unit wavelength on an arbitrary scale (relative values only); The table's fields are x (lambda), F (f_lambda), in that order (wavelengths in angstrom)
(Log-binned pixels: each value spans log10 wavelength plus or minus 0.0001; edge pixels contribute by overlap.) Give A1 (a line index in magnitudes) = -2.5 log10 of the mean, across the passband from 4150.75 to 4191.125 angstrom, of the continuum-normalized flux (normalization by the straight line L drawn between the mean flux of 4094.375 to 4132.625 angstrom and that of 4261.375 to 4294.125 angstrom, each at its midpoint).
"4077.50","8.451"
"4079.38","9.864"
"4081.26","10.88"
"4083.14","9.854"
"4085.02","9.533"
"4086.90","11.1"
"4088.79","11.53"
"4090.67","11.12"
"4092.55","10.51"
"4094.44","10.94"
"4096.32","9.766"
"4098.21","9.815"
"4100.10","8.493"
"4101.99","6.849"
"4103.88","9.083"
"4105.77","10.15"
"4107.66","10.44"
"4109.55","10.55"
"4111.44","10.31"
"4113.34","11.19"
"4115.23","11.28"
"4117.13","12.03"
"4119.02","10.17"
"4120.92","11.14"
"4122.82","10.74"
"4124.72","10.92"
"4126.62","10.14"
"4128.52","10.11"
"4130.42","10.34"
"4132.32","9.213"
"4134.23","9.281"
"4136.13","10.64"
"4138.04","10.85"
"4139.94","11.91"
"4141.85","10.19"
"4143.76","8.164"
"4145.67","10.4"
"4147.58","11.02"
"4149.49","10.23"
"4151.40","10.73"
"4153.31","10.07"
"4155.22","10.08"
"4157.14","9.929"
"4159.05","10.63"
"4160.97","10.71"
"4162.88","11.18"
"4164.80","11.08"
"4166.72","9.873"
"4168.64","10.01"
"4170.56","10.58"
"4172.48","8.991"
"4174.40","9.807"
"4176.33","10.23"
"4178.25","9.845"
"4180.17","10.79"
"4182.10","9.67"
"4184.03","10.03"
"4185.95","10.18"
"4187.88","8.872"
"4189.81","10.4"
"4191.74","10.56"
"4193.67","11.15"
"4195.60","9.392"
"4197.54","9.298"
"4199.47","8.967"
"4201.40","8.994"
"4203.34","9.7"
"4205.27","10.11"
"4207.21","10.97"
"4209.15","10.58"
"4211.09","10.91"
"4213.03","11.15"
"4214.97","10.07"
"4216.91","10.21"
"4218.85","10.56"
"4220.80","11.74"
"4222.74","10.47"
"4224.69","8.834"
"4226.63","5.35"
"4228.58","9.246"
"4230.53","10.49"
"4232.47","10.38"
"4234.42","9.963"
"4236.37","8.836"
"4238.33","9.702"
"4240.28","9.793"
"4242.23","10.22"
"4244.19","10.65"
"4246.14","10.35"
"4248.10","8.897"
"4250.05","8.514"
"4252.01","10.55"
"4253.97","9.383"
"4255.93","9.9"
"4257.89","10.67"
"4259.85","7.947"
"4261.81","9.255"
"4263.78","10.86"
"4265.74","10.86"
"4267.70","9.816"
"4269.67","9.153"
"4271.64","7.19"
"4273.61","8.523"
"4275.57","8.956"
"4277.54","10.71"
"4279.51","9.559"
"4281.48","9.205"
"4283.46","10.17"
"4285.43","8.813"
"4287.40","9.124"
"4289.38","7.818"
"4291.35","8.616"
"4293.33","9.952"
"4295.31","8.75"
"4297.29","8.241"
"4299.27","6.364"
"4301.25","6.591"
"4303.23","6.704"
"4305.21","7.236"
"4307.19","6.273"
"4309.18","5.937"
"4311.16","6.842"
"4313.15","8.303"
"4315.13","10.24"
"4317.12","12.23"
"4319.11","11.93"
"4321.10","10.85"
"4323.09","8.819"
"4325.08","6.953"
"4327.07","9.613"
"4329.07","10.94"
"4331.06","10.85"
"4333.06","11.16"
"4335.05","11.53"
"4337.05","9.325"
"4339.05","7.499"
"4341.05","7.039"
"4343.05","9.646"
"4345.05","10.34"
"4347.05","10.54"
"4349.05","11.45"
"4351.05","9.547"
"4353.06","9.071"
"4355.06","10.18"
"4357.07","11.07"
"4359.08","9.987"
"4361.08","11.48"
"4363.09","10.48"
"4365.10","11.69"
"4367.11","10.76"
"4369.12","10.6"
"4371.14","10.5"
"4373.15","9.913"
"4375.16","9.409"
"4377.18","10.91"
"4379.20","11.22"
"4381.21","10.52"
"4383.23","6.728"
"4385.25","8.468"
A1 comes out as -0.03 mag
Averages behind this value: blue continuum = 10.2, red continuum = 9.32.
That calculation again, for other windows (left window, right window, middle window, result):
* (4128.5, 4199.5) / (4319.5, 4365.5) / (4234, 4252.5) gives 0.04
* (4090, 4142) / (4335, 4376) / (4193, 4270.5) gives 0.04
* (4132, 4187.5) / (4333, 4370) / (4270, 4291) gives 0.13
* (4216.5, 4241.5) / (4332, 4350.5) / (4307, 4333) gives 0.05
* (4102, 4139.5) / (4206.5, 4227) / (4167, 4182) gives 0.03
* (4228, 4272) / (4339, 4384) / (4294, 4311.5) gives 0.37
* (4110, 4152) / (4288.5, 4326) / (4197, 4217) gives -0.06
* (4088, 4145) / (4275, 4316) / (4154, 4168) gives -0.08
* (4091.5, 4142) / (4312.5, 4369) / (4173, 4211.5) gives 0.02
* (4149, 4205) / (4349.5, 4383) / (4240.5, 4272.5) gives 0.06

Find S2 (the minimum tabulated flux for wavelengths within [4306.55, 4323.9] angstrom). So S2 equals 5.937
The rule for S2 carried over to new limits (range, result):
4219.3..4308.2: 5.35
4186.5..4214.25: 8.872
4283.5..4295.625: 7.818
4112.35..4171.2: 8.164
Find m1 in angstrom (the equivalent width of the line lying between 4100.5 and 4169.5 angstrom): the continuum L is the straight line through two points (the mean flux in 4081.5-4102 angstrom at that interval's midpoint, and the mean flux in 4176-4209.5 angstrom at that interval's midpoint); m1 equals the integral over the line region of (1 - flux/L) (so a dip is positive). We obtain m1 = -1.7 angstrom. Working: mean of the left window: 10.1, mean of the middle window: 10.3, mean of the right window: 9.97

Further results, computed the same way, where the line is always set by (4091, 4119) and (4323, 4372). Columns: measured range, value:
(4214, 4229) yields 0.8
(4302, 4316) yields 3.8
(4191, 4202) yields 0.4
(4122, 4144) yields -0.3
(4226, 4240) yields 1.2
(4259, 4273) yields 1.1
